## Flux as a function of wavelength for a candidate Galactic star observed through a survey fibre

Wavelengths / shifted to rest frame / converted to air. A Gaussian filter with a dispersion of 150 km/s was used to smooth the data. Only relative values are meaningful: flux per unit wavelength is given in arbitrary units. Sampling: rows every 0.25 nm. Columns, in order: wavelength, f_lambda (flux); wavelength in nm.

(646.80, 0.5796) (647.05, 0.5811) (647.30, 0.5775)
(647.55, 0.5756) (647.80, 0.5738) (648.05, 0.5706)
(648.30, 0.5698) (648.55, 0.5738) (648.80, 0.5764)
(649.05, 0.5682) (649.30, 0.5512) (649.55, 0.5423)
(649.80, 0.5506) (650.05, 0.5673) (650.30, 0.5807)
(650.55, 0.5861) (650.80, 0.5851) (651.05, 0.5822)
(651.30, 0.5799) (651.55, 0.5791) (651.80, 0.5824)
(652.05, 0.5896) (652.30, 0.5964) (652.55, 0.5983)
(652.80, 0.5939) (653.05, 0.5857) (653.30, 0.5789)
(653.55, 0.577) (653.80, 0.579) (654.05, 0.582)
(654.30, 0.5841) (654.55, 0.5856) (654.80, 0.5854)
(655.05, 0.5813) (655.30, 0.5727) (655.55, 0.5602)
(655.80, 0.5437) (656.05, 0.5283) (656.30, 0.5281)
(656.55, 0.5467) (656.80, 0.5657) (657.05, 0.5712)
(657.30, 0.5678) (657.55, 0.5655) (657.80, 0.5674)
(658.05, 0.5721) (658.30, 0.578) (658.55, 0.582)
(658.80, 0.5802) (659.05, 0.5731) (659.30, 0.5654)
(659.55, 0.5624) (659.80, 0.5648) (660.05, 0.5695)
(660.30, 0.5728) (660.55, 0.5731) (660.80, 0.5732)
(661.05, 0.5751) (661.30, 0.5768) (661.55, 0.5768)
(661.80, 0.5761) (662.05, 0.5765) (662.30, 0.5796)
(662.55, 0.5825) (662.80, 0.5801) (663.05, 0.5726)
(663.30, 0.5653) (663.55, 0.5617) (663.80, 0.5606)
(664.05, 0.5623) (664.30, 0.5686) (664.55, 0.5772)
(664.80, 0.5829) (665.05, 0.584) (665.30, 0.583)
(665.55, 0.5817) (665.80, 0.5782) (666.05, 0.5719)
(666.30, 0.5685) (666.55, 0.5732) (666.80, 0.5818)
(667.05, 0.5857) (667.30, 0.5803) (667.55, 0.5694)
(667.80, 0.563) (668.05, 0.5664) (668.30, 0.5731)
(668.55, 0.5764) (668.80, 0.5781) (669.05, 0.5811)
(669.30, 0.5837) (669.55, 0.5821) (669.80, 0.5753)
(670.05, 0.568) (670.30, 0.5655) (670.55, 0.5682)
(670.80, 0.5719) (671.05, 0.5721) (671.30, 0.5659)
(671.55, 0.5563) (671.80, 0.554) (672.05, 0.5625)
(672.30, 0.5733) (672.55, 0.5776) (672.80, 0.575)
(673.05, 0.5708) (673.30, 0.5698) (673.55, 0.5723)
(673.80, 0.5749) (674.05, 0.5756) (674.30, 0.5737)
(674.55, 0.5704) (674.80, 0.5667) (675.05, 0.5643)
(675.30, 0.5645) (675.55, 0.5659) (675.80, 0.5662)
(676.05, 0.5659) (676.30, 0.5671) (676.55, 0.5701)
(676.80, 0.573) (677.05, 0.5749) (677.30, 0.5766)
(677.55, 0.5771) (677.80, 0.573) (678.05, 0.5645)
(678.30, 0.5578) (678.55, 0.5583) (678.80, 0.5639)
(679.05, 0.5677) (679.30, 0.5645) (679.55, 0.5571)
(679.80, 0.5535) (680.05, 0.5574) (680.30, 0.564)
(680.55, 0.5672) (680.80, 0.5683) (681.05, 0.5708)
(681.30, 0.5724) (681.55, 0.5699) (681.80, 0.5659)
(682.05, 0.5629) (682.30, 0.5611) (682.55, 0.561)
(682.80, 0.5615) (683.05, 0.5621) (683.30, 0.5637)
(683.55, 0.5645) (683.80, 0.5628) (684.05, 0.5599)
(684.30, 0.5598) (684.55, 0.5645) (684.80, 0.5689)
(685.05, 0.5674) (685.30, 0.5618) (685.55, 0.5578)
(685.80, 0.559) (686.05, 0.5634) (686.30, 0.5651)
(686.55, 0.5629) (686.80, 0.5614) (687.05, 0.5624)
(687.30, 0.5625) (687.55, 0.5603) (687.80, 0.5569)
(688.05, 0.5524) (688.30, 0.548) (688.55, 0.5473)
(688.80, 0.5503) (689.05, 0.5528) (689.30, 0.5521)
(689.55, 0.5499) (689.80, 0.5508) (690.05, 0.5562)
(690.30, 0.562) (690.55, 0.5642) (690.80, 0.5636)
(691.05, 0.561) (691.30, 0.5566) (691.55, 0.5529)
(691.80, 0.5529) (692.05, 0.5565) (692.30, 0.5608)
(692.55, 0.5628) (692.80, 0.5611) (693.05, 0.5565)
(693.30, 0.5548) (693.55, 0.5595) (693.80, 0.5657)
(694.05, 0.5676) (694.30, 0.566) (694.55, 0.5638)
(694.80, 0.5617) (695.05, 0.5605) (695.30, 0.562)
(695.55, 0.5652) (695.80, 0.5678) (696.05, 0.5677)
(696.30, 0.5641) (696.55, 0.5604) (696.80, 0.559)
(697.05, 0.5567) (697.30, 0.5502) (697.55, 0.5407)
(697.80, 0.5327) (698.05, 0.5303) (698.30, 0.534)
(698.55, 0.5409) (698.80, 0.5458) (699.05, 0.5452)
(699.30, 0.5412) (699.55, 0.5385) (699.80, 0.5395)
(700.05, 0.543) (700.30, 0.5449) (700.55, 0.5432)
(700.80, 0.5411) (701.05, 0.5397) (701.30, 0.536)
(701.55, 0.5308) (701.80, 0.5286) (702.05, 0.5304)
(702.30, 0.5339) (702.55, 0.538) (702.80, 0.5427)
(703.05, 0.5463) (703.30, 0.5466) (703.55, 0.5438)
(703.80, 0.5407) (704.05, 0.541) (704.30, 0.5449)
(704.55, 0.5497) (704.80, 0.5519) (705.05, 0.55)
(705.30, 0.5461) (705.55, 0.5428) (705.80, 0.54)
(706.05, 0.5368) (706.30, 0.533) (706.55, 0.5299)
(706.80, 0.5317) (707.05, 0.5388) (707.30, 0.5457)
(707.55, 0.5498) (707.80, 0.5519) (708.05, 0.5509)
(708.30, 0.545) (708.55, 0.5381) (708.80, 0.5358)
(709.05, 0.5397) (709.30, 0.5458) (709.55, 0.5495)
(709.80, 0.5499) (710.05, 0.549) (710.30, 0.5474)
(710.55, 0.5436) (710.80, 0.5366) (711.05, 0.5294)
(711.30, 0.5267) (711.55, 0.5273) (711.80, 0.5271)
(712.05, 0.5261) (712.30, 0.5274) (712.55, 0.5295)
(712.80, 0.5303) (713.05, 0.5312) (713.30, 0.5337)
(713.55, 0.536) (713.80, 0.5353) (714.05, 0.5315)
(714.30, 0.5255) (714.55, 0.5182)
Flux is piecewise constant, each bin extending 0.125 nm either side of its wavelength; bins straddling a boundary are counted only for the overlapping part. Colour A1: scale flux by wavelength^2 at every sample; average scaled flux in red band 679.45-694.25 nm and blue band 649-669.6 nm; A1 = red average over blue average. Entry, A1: 1.1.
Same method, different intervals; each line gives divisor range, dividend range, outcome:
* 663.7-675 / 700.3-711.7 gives 1.05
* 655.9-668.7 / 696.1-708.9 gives 1.07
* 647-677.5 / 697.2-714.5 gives 1.07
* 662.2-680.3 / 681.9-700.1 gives 1.03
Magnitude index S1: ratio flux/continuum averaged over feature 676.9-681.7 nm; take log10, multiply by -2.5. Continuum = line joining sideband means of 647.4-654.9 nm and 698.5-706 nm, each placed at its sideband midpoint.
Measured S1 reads -0.02 mag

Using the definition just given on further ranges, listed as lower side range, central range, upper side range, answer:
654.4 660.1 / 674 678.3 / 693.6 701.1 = -0.02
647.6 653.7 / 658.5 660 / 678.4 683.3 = 0.00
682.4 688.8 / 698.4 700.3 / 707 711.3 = 0.02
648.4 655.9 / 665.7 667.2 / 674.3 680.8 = -0.01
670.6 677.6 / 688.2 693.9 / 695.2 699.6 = 0.00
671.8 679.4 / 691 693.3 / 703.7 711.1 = 0.00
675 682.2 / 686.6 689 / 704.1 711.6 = 0.01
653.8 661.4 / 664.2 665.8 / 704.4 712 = -0.03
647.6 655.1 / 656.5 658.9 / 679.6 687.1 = 0.01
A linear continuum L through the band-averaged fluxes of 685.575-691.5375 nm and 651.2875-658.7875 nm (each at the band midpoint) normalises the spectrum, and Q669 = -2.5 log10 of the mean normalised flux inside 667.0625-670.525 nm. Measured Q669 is -0.01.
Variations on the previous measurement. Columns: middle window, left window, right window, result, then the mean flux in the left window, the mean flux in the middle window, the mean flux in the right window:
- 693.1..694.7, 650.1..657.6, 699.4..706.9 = -0.031 mag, 0.575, 0.563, 0.54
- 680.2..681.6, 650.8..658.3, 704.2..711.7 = -0.021 mag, 0.574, 0.569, 0.542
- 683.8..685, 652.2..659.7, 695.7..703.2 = -0.020 mag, 0.572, 0.563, 0.544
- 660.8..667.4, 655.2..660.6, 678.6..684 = -0.022 mag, 0.564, 0.575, 0.564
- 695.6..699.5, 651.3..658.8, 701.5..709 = -0.006 mag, 0.574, 0.549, 0.541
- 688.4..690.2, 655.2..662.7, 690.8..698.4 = 0.014 mag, 0.568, 0.551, 0.557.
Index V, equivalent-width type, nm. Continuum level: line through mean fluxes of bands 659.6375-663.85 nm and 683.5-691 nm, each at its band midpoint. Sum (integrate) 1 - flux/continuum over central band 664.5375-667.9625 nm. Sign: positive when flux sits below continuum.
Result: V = -0.04 nm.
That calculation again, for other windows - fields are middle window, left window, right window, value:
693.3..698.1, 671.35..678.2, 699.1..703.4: -0.11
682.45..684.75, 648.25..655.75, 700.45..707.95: -0.03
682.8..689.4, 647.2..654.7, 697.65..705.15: -0.10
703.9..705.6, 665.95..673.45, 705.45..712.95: -0.01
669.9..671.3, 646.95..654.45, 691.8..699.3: 0.00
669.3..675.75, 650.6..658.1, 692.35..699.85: -0.05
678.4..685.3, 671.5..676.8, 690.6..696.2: 0.02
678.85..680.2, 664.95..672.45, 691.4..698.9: 0.01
